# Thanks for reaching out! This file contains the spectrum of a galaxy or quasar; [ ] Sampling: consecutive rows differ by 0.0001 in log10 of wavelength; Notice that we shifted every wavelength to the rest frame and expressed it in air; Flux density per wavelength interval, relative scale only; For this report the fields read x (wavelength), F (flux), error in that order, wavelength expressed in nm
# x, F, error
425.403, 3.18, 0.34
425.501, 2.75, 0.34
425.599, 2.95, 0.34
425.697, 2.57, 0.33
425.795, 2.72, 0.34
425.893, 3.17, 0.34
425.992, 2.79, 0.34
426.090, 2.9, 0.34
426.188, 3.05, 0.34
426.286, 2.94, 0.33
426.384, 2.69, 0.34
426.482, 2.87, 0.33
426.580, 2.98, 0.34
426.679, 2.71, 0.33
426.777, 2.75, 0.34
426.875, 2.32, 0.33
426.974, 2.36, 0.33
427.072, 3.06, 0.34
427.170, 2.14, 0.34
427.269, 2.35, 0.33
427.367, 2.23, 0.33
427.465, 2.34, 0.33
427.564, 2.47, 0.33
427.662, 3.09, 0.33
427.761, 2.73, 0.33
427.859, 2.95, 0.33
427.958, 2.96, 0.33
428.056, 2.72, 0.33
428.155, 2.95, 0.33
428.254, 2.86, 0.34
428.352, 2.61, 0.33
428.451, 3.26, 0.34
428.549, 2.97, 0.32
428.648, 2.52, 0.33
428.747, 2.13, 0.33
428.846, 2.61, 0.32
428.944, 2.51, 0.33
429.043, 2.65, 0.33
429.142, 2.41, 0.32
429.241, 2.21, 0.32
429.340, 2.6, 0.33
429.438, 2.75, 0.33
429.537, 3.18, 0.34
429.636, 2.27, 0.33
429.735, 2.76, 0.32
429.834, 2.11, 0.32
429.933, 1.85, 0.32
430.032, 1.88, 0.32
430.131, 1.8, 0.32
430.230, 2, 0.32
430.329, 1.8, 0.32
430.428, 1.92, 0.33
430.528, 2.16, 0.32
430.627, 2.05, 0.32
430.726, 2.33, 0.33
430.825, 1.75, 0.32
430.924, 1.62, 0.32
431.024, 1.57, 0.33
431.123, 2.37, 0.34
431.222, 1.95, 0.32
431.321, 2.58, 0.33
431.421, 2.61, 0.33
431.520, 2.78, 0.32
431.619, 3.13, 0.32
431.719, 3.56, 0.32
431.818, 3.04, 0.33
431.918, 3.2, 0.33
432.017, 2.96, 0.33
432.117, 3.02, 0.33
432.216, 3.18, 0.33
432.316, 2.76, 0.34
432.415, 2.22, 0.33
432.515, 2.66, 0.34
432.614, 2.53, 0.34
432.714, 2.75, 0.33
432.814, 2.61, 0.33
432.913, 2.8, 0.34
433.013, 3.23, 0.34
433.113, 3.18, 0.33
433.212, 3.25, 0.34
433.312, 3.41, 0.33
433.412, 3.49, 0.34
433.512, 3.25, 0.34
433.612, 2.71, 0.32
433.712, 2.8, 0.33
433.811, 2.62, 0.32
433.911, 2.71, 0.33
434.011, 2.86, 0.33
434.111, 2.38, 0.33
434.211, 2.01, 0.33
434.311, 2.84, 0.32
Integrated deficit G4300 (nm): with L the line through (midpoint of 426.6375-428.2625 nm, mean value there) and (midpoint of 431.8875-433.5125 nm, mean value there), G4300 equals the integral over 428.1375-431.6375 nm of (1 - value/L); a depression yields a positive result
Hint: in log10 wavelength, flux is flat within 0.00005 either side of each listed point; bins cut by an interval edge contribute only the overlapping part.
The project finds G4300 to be 0.53 nm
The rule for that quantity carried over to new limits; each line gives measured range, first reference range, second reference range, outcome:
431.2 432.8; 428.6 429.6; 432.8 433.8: 0.05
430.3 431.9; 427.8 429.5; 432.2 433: 0.20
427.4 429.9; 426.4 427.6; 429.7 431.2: -0.41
